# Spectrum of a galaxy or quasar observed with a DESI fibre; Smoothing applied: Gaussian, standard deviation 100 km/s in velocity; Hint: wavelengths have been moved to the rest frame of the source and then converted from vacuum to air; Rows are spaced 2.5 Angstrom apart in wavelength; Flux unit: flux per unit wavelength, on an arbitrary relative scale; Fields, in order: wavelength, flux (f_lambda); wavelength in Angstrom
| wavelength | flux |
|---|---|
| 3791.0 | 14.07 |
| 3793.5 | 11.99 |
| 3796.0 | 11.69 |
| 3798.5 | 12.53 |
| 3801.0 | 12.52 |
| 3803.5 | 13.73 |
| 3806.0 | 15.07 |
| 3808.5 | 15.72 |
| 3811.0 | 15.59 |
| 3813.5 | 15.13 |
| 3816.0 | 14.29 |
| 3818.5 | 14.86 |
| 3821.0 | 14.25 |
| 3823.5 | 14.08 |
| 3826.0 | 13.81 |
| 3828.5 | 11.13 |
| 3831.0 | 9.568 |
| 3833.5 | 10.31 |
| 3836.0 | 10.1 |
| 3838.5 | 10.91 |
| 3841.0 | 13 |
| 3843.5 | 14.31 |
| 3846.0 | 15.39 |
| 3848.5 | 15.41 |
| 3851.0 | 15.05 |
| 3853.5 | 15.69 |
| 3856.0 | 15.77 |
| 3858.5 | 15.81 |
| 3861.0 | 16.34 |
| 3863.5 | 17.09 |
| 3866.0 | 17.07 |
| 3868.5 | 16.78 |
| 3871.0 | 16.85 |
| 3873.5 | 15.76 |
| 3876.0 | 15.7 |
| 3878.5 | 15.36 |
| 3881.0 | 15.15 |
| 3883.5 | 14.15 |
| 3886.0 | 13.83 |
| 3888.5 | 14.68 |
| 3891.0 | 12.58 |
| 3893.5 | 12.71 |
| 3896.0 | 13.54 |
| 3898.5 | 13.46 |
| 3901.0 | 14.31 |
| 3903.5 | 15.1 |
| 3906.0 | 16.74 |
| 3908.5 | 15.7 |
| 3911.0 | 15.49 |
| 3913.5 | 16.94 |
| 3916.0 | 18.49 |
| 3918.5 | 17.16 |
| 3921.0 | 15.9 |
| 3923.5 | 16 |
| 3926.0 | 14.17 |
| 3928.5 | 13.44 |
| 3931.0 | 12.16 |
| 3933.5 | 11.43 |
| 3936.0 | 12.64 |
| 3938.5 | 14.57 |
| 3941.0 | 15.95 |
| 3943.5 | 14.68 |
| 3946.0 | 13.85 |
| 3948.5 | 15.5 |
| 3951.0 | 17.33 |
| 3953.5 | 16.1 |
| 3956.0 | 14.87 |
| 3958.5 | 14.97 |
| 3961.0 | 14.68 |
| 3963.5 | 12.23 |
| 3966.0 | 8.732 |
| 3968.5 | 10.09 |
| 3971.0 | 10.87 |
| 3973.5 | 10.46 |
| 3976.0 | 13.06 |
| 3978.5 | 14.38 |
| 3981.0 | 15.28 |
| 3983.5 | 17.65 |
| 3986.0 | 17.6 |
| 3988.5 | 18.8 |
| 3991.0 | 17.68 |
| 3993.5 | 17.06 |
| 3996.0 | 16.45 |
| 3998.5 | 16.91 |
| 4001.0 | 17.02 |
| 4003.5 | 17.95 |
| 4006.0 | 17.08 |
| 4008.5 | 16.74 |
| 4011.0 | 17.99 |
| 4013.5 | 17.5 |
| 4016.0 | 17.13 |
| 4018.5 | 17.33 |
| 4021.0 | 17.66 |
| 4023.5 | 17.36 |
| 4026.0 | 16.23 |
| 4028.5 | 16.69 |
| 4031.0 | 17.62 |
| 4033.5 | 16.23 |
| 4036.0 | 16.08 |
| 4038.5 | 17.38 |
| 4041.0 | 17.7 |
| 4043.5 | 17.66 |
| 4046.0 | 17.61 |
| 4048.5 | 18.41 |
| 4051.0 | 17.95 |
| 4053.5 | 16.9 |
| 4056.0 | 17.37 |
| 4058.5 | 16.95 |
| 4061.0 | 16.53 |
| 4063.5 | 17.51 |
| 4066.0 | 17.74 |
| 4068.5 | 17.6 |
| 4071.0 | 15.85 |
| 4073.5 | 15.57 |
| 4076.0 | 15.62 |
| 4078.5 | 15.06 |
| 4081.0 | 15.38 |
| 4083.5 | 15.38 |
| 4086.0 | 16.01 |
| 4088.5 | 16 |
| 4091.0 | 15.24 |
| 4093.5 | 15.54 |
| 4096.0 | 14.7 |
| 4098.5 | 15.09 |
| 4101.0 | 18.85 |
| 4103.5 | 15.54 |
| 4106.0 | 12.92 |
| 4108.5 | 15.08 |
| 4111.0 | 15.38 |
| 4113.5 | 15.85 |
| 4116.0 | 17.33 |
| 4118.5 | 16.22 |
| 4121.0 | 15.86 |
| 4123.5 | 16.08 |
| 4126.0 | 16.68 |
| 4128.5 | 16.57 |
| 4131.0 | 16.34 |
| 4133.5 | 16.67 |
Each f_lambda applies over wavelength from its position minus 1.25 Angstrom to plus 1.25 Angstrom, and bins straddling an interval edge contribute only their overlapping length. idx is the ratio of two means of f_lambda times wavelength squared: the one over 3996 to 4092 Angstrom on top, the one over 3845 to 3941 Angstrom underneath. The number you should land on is 1.20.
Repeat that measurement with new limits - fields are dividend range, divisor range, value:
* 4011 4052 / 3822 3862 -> 1.41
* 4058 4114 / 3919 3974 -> 1.24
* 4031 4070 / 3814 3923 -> 1.29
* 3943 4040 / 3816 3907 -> 1.17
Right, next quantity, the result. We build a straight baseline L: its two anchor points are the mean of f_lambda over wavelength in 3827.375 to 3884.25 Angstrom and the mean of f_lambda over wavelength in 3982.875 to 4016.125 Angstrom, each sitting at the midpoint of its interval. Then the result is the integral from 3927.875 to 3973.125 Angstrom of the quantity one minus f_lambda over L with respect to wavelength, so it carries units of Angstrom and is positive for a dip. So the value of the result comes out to 8.0 Angstrom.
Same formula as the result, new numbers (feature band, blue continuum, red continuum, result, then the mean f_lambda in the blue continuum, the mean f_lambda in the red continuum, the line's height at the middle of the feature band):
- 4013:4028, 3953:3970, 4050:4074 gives -1.8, 12.9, 17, 15.3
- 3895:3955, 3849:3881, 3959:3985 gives -3.3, 16.1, 12.9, 14.3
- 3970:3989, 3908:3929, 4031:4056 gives 2.3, 16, 17.3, 16.7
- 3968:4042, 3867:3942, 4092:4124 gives -4.9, 14.9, 15.7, 15.3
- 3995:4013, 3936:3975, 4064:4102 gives -3.3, 13.6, 16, 14.5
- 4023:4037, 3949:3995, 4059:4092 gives -1.1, 14.6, 16.1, 15.5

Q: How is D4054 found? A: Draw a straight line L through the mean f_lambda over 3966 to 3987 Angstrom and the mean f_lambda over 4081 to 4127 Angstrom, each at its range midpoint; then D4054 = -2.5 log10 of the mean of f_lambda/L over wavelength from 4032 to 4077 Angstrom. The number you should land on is -0.15 mag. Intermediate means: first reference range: 13.3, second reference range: 15.7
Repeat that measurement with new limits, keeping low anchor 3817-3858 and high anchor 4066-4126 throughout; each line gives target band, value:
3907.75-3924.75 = -0.17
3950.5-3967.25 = 0.04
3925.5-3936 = 0.13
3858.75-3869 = -0.22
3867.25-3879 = -0.18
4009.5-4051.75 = -0.14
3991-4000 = -0.14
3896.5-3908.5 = -0.07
